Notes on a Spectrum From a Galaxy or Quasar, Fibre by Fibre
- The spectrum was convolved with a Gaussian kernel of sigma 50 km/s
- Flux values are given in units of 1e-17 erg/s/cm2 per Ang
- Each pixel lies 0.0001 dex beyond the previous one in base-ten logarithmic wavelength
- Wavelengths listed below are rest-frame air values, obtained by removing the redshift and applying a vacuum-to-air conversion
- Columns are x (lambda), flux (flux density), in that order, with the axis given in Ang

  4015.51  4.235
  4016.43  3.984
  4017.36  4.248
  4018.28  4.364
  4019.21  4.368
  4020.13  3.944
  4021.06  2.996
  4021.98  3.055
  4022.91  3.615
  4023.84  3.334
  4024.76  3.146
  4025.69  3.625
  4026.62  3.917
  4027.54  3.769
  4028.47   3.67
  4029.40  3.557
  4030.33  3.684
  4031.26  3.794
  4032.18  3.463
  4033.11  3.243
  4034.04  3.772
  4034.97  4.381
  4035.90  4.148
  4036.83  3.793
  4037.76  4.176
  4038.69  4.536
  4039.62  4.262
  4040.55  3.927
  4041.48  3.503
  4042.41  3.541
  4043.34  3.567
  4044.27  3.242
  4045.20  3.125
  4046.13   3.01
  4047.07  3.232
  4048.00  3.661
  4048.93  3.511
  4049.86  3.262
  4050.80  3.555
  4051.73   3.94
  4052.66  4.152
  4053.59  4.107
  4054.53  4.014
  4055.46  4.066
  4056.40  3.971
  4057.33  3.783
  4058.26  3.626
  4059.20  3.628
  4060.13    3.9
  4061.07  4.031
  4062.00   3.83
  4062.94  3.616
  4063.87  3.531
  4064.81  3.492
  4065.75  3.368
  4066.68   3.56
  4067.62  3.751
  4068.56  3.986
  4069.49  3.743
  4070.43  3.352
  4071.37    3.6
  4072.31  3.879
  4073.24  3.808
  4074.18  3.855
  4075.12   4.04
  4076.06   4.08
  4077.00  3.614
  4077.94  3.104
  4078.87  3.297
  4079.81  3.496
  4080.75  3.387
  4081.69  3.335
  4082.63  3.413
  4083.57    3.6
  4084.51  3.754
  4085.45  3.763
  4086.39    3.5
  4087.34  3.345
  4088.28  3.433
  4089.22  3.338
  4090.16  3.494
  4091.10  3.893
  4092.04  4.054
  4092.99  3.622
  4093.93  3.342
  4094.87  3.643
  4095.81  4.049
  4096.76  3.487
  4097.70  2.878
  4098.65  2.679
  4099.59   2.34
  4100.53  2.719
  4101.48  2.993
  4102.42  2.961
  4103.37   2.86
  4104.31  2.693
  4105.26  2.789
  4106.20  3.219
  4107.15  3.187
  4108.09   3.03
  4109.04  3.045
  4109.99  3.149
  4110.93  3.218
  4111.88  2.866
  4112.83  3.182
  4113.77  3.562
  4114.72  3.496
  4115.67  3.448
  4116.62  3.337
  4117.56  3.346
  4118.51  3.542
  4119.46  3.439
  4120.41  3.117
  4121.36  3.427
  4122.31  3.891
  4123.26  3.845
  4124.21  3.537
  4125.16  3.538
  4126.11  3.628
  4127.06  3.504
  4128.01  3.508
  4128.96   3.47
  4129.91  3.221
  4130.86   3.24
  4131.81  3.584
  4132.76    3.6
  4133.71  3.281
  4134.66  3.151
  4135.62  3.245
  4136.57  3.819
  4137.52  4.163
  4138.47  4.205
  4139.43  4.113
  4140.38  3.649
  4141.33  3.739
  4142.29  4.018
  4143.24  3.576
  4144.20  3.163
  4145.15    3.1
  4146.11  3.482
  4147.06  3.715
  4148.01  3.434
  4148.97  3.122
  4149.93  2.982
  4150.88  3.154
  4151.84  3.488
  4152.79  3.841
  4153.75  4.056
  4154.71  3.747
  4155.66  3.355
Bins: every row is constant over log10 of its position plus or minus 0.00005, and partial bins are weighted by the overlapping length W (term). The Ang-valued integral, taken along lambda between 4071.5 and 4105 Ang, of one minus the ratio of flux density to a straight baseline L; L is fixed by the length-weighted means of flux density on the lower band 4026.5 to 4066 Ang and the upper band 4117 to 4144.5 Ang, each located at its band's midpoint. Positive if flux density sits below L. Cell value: 2.2 Ang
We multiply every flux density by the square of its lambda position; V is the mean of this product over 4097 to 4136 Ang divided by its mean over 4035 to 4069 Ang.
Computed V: 0.9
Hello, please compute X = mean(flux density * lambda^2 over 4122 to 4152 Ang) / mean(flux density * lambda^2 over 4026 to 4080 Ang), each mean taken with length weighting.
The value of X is 1.0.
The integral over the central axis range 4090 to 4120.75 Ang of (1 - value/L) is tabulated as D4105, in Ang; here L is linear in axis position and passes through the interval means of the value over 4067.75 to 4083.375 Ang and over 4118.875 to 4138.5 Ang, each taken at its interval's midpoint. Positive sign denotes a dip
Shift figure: 2.9 Ang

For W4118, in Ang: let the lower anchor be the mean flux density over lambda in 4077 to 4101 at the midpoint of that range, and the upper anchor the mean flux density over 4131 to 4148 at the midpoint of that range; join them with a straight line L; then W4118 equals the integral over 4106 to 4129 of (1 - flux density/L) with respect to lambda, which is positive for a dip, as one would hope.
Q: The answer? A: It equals 0.92 Ang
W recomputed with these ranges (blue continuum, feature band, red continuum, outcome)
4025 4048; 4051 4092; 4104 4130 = -1.7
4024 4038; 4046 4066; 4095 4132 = -0.7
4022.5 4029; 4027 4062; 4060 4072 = -1.2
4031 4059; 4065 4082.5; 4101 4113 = -1.1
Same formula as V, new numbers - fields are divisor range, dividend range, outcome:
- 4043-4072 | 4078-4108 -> 0.92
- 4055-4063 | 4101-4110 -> 0.80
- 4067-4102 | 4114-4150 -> 1.03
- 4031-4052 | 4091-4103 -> 0.91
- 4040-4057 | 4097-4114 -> 0.84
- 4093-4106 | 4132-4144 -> 1.23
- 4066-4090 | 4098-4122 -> 0.88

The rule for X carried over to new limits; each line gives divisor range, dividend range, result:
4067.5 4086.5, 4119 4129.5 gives 0.99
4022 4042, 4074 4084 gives 0.97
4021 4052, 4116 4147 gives 1.03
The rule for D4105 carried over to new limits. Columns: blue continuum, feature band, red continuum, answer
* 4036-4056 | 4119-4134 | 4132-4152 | 0.3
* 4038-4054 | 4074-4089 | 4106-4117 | -0.6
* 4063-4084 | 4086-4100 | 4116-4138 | 0.6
